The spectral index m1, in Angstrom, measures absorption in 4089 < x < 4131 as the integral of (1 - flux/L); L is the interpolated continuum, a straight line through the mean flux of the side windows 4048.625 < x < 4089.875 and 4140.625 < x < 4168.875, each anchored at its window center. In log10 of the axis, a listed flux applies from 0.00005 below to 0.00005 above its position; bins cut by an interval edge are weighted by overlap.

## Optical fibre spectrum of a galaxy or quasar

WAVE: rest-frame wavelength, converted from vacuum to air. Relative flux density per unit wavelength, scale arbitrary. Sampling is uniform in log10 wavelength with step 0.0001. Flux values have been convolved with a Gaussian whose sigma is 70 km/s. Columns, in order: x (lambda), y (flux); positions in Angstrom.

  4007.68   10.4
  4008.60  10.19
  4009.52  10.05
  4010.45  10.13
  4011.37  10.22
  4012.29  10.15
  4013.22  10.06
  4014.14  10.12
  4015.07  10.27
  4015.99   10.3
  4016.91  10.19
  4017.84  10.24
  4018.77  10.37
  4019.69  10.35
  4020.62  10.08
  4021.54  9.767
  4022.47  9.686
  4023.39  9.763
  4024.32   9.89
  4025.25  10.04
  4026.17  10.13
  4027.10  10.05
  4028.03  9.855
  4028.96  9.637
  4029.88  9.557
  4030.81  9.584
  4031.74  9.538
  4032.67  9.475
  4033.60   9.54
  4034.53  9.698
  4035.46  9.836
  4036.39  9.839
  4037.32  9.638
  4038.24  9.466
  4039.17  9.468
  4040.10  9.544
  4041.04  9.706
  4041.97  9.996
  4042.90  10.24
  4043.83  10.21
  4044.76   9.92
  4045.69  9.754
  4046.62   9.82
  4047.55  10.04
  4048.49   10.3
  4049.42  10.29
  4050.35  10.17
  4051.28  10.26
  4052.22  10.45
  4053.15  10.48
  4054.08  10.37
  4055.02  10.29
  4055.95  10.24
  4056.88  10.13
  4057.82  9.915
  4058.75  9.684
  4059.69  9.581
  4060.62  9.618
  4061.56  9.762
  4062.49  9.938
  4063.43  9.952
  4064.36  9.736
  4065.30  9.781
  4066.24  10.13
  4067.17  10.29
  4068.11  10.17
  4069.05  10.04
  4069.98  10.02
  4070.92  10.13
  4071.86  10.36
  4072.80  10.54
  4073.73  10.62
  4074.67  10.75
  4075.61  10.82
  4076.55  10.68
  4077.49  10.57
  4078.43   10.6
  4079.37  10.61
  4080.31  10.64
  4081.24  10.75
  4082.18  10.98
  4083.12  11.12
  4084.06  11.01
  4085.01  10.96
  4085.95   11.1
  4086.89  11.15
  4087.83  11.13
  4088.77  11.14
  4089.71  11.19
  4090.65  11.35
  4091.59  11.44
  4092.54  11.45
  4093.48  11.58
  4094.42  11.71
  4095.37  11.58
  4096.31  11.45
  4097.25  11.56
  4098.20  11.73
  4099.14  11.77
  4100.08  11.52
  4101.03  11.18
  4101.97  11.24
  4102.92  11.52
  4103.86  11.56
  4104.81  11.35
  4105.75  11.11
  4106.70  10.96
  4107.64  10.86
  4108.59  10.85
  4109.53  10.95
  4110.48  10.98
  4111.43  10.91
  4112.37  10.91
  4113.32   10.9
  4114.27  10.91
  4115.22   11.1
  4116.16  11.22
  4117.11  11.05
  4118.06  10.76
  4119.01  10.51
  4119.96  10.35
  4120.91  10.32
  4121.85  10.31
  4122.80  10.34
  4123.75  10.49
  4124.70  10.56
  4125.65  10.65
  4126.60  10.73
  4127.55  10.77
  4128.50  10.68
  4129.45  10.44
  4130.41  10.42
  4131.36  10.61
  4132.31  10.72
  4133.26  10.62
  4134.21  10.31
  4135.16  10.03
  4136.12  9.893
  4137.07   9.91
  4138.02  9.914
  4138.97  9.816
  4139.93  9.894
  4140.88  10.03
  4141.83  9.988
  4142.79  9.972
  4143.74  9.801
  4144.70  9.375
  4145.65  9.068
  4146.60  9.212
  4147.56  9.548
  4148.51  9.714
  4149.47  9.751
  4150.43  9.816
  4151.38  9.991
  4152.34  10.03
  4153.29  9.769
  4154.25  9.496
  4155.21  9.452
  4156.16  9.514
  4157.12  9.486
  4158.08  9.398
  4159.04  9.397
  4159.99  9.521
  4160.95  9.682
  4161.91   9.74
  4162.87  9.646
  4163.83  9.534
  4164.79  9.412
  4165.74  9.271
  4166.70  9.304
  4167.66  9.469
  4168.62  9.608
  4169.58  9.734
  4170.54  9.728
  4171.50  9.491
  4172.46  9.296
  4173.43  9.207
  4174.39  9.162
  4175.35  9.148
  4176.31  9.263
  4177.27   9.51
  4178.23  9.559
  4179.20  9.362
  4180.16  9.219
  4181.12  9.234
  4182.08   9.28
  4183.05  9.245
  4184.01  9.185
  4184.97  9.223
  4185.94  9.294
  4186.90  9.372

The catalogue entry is -4.20 Angstrom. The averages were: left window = 10.4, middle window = 11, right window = 9.6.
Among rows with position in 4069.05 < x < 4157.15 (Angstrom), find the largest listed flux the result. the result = 11.77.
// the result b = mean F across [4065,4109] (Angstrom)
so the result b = 11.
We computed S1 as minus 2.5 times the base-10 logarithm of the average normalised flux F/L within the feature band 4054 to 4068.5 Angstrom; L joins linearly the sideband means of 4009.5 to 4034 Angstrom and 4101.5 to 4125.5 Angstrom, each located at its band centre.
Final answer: 0.04 mag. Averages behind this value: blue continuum 9.96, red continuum 10.9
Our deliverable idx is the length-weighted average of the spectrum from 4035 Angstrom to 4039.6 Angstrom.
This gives 9.67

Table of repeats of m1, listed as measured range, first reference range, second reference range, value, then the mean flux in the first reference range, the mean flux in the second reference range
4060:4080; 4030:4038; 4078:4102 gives 0.8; 9.63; 11.2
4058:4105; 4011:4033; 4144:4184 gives -4.9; 9.97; 9.48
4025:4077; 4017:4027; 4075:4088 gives 2.2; 10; 10.9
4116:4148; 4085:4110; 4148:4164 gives 0.3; 11.3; 9.64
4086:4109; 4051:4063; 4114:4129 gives -2.0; 10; 10.7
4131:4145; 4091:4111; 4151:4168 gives 0.2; 11.3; 9.56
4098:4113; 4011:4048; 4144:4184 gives -2.4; 9.9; 9.48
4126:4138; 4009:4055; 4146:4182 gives -1.0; 9.97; 9.5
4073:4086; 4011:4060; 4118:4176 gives -1.1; 9.97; 9.87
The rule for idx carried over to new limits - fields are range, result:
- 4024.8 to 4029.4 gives 9.94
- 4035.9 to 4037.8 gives 9.78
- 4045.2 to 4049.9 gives 10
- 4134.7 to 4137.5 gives 9.93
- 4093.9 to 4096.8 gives 11.6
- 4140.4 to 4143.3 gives 10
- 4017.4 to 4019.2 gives 10.3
